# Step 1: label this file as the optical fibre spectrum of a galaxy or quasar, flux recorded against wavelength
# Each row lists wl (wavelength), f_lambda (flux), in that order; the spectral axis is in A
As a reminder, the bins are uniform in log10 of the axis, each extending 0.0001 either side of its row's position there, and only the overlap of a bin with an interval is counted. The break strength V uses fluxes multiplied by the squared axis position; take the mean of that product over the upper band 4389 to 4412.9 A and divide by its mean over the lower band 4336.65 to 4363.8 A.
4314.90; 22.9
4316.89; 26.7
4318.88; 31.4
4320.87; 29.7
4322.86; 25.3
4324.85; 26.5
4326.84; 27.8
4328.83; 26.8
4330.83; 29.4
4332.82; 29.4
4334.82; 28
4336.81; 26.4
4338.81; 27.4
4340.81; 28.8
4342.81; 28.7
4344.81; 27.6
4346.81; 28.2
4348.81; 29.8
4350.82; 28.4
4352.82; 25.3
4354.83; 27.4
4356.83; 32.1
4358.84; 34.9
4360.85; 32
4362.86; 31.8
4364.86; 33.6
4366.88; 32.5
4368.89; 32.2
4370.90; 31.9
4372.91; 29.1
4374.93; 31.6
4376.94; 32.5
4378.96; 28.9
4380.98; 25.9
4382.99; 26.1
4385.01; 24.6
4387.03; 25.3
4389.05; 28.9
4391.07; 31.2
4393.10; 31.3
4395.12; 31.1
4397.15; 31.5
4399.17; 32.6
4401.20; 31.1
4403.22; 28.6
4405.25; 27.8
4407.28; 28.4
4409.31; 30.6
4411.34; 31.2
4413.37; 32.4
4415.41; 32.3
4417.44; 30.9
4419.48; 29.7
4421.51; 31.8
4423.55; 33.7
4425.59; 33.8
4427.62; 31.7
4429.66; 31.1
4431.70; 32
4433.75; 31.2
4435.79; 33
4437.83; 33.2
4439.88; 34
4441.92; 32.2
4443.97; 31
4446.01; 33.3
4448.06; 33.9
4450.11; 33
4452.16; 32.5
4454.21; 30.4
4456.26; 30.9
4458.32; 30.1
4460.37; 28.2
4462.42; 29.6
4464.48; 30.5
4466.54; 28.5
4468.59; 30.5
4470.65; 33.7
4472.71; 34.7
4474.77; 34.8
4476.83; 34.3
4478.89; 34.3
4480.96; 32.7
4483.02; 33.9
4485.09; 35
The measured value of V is 1.06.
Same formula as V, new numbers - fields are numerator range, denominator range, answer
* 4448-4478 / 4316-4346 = 1.20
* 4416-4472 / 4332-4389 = 1.12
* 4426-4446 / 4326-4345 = 1.20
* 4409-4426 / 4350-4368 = 1.06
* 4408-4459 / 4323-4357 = 1.19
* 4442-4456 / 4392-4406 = 1.08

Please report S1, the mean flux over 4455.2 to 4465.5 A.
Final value 29.9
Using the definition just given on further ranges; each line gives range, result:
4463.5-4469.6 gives 29.8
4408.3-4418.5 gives 31.5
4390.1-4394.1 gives 31.2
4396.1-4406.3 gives 30.3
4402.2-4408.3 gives 28.3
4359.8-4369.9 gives 32.4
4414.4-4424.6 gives 31.7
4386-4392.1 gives 28.4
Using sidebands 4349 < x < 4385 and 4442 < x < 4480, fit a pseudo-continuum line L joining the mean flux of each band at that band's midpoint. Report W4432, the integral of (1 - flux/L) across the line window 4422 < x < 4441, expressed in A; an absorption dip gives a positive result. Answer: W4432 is -0.8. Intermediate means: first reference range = 30.2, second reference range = 31.9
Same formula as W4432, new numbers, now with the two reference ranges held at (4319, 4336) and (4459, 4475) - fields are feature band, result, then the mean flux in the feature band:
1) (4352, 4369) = -1.5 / 31.3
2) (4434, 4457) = -1.4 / 32.5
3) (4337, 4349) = 0.1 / 28.2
